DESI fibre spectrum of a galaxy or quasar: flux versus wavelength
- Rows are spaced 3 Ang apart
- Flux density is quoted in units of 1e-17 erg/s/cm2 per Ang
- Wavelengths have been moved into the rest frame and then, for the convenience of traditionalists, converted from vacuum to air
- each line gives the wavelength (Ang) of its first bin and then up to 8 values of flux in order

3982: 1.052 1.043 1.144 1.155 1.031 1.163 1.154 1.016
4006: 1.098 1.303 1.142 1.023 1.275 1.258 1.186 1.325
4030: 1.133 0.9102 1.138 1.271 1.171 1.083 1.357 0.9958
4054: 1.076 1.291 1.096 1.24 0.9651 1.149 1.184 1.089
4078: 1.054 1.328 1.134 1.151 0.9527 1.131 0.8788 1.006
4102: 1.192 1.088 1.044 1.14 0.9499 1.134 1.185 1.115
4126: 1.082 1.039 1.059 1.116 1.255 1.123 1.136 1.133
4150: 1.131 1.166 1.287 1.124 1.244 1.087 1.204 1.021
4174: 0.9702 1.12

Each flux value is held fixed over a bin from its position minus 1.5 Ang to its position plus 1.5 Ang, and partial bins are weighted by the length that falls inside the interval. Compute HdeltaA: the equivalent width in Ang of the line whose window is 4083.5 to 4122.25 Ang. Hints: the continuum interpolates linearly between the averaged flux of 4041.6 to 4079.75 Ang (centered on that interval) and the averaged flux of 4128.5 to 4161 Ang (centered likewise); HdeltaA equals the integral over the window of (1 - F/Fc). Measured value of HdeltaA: 2.24 Ang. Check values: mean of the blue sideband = 1.13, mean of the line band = 1.08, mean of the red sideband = 1.15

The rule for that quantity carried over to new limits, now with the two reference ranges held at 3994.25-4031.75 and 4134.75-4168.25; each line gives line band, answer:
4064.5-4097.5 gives 2.1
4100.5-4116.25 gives 1.1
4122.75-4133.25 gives 0.9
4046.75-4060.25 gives 0.0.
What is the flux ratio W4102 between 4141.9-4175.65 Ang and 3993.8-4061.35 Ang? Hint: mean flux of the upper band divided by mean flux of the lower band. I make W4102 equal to 1.0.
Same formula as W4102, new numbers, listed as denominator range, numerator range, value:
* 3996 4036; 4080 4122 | 0.95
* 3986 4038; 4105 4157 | 0.98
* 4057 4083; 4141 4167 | 1.01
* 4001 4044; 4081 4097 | 0.93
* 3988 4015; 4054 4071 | 1.01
